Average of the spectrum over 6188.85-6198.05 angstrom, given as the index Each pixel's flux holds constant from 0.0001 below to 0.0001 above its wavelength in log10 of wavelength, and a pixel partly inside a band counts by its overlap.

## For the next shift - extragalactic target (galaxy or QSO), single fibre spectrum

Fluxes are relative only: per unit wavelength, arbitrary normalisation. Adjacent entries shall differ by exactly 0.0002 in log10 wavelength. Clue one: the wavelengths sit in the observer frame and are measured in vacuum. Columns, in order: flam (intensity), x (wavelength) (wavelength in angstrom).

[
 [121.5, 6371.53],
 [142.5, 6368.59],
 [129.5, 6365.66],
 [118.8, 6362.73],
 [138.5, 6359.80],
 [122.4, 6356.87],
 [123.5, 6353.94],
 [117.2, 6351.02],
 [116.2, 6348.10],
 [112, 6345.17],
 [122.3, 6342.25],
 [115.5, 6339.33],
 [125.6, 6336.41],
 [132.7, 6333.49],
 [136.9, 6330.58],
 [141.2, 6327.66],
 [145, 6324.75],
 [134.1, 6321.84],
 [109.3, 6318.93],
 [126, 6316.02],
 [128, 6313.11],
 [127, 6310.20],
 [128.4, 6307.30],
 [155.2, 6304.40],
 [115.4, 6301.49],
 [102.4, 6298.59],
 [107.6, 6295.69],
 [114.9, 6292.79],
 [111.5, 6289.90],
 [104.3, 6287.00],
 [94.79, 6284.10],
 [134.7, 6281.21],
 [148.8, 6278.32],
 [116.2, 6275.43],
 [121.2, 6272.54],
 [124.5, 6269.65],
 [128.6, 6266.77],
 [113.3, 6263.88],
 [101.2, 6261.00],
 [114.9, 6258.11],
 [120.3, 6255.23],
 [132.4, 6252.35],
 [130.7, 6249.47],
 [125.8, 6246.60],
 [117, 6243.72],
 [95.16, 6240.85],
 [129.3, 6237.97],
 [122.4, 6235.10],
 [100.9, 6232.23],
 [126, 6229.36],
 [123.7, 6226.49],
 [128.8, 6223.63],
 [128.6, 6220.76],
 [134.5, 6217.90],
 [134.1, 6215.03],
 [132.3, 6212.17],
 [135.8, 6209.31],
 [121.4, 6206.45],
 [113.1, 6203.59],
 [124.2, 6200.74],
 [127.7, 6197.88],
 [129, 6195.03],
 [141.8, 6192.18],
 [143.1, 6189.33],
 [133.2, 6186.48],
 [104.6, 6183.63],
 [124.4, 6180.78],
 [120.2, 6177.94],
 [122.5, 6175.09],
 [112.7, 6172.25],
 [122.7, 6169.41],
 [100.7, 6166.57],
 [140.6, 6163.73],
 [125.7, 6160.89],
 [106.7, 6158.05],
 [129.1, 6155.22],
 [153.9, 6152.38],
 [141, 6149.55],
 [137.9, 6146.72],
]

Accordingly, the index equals 136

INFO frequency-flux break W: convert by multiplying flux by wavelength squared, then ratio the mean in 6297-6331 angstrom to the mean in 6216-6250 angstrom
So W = 1.08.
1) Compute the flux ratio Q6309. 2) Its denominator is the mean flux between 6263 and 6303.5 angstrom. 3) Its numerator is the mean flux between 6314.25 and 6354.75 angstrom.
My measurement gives 1.1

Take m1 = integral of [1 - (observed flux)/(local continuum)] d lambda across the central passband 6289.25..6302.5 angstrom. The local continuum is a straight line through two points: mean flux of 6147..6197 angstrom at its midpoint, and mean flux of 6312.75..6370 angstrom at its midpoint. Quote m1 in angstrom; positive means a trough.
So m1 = 1.7 angstrom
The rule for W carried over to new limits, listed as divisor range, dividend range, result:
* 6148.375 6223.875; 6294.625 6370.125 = 1.04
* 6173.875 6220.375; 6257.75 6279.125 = 0.97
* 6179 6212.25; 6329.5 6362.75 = 1.02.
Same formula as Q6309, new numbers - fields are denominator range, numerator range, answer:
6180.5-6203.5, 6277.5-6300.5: 0.89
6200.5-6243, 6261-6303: 0.95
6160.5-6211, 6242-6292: 0.96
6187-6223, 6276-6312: 0.92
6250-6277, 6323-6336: 1.15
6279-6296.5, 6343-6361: 1.07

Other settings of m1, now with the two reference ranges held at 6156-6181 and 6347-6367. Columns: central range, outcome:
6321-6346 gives -1.31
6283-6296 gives 1.65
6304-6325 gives -1.16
